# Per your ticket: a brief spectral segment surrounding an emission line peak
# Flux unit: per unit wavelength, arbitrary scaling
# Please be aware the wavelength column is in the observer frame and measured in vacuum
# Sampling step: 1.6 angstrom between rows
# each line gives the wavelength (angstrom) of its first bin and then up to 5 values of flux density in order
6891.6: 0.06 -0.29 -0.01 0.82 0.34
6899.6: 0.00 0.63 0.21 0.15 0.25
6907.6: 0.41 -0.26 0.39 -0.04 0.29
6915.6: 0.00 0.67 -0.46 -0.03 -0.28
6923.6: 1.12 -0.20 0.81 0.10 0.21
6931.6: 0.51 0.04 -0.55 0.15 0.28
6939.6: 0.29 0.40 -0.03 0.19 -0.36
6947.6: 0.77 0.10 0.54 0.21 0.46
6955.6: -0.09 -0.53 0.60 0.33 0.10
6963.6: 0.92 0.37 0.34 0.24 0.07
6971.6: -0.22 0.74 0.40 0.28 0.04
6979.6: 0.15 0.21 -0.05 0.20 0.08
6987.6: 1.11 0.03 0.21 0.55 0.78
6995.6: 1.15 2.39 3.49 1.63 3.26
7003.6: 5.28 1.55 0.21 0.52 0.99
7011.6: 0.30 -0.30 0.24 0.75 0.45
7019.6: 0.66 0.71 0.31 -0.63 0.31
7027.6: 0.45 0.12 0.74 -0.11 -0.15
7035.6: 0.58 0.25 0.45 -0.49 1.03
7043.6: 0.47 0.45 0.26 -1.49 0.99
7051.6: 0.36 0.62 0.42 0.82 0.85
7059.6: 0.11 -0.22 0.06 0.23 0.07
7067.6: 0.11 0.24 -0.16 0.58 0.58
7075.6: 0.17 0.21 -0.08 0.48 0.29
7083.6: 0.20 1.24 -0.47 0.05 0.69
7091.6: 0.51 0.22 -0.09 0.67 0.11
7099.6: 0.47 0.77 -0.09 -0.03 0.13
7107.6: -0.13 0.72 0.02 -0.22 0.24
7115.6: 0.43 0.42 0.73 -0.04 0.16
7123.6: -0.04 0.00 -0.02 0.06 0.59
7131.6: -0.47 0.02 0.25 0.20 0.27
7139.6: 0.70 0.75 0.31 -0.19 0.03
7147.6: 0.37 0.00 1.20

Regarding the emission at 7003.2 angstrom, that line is [O II] 3727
